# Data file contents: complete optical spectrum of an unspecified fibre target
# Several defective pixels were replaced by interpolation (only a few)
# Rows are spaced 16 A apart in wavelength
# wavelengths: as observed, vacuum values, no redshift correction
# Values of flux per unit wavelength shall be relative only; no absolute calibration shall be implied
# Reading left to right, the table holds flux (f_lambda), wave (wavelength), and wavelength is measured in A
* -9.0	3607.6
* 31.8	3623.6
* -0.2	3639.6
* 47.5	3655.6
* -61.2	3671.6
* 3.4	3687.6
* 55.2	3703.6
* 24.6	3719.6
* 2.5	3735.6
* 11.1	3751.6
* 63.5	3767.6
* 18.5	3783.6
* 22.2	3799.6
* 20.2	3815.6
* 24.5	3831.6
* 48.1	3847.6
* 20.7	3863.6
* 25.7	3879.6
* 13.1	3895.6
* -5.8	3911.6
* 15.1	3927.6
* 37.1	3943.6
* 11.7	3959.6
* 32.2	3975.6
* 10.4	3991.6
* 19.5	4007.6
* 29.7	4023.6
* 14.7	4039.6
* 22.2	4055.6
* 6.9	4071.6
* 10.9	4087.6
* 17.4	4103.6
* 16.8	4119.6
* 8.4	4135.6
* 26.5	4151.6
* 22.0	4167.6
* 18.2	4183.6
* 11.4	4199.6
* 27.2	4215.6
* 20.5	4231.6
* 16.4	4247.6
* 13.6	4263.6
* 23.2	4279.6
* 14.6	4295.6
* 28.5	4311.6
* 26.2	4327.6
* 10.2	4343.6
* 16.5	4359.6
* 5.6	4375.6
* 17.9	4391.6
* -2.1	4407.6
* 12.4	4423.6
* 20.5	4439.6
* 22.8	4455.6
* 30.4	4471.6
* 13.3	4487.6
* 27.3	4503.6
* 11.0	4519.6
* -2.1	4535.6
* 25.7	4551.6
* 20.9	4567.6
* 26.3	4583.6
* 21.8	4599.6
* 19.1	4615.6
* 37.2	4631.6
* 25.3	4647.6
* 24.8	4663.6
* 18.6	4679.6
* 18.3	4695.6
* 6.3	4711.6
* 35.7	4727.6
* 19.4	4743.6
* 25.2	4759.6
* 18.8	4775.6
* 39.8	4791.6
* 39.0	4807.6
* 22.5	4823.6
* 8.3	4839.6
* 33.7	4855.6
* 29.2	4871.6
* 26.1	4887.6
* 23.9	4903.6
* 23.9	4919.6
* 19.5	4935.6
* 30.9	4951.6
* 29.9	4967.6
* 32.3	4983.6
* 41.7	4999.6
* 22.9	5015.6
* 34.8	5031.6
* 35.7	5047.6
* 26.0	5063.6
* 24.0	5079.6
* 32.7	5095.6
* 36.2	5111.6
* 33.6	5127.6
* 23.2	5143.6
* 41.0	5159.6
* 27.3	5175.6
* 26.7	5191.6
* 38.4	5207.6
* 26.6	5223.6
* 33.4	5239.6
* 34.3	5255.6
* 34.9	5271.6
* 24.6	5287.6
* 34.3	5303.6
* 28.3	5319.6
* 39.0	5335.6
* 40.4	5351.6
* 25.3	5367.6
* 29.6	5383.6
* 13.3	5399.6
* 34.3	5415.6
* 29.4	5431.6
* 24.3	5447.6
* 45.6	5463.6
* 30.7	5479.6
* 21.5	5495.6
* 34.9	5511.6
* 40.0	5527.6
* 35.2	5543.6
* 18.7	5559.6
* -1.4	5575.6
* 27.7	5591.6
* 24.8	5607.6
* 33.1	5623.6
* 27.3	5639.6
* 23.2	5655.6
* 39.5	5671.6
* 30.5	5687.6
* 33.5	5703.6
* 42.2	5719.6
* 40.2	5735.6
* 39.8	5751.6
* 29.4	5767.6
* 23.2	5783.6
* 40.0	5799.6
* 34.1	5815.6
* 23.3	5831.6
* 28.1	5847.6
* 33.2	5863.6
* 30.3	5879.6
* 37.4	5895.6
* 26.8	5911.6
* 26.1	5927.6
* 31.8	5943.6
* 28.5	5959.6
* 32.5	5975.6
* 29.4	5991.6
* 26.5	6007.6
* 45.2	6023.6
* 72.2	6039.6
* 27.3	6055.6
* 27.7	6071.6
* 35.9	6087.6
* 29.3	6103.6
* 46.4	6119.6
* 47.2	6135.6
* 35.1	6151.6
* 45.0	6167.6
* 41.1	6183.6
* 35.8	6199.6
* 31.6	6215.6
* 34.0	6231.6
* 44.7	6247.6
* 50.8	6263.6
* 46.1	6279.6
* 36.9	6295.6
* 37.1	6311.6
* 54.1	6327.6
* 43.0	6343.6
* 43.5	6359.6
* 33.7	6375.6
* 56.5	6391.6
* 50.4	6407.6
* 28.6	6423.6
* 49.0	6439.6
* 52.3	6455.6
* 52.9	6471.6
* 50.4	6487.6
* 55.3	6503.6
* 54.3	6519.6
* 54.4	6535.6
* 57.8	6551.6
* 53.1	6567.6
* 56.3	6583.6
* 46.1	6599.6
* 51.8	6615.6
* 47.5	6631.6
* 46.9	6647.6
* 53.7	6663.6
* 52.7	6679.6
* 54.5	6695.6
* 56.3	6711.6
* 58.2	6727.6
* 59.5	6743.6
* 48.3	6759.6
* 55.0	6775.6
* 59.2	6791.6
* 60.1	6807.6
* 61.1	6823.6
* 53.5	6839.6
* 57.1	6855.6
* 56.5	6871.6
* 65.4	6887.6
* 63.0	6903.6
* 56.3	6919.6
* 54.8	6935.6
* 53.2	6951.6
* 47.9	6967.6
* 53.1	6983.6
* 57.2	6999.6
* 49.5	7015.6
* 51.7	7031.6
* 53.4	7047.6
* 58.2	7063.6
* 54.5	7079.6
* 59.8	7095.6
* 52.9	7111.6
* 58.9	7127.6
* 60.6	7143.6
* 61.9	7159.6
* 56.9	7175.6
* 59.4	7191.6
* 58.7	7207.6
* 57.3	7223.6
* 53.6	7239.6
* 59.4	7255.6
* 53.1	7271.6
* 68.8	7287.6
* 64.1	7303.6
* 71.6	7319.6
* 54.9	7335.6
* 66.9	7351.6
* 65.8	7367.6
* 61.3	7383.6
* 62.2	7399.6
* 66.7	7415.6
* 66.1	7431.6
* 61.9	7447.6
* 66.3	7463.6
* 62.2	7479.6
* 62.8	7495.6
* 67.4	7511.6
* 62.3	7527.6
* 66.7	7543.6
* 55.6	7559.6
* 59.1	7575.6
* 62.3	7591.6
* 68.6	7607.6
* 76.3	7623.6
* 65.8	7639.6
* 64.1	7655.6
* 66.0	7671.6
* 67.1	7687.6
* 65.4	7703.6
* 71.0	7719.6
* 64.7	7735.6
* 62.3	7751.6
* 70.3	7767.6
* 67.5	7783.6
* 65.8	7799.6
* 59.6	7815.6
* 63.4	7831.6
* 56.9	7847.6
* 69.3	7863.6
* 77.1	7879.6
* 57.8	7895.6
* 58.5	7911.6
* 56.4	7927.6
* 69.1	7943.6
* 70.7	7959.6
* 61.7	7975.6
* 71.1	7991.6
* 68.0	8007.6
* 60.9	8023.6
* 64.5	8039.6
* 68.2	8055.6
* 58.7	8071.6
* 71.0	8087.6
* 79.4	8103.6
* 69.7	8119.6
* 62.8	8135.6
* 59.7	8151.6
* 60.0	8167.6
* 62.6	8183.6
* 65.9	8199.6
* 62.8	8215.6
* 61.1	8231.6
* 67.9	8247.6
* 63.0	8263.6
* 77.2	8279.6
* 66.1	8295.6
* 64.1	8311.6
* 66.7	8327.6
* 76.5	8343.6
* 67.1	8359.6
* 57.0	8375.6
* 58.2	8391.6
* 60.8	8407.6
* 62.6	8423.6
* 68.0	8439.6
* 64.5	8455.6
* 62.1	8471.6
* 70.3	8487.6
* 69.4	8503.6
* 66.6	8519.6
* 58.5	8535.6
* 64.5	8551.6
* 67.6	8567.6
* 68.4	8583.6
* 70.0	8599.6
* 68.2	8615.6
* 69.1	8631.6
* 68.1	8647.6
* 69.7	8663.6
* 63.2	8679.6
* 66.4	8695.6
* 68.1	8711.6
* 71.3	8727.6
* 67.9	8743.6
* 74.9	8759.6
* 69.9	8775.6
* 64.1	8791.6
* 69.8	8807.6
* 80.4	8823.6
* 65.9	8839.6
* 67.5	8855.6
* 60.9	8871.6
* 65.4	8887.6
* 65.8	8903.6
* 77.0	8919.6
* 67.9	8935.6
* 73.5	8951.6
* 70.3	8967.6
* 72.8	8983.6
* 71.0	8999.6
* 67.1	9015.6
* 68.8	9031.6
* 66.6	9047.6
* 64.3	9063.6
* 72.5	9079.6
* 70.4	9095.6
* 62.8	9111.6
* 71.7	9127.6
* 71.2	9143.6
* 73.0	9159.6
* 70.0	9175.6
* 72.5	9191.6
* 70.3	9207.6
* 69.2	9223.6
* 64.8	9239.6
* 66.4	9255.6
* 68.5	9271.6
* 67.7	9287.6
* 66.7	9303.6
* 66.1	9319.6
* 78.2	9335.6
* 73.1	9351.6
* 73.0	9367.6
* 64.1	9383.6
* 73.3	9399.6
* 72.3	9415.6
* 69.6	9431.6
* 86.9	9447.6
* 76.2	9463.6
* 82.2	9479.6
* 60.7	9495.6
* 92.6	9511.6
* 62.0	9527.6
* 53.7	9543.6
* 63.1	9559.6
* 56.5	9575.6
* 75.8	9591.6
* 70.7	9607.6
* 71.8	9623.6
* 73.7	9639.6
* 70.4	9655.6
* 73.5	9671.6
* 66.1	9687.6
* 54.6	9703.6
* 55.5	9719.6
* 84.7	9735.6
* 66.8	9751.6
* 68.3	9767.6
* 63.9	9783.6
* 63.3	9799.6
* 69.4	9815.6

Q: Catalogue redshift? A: 0.619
